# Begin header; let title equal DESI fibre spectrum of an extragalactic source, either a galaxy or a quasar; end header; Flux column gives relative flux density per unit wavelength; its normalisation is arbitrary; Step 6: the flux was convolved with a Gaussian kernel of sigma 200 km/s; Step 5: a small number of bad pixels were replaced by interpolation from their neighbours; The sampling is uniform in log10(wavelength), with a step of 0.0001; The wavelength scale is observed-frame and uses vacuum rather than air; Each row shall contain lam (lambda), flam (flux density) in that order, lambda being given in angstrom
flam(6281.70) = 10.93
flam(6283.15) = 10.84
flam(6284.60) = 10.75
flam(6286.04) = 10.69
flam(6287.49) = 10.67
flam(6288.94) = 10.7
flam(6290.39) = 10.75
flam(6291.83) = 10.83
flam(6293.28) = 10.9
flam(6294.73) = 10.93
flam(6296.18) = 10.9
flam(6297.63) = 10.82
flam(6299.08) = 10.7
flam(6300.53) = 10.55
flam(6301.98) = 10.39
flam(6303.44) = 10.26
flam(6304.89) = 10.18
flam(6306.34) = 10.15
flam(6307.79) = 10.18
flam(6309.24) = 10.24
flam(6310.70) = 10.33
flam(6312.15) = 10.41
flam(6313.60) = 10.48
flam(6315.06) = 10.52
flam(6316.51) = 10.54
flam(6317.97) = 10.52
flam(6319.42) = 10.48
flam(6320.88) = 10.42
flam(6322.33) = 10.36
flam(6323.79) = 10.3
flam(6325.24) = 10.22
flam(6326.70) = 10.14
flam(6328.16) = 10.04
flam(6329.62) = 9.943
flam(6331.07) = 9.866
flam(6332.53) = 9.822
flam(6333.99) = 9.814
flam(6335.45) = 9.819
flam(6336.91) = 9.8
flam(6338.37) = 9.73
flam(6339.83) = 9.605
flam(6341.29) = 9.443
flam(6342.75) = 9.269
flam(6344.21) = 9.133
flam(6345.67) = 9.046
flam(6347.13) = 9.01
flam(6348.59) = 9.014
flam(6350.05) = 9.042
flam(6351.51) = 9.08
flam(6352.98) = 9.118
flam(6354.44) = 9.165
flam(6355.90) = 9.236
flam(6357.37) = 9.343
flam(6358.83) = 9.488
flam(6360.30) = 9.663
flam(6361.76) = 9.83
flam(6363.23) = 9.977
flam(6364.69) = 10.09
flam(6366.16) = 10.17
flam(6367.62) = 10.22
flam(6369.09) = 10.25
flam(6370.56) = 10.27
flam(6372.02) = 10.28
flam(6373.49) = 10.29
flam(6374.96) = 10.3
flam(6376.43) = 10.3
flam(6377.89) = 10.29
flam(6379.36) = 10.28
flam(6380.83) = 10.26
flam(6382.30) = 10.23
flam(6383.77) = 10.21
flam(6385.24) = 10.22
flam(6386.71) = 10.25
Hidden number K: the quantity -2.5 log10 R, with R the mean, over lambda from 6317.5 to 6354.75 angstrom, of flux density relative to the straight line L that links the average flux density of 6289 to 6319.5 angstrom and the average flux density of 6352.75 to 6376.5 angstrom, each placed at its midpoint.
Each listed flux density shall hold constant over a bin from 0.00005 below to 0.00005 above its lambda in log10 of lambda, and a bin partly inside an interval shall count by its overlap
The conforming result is 0.05 mag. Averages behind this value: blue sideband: 10.5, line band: 9.7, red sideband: 9.89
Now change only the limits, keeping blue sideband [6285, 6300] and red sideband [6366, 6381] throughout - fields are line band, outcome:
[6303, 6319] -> 0.03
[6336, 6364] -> 0.12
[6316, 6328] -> 0.03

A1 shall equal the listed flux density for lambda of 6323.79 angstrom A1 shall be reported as 10.3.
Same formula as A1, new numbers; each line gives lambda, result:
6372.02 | 10.28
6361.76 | 9.83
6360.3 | 9.663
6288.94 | 10.7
